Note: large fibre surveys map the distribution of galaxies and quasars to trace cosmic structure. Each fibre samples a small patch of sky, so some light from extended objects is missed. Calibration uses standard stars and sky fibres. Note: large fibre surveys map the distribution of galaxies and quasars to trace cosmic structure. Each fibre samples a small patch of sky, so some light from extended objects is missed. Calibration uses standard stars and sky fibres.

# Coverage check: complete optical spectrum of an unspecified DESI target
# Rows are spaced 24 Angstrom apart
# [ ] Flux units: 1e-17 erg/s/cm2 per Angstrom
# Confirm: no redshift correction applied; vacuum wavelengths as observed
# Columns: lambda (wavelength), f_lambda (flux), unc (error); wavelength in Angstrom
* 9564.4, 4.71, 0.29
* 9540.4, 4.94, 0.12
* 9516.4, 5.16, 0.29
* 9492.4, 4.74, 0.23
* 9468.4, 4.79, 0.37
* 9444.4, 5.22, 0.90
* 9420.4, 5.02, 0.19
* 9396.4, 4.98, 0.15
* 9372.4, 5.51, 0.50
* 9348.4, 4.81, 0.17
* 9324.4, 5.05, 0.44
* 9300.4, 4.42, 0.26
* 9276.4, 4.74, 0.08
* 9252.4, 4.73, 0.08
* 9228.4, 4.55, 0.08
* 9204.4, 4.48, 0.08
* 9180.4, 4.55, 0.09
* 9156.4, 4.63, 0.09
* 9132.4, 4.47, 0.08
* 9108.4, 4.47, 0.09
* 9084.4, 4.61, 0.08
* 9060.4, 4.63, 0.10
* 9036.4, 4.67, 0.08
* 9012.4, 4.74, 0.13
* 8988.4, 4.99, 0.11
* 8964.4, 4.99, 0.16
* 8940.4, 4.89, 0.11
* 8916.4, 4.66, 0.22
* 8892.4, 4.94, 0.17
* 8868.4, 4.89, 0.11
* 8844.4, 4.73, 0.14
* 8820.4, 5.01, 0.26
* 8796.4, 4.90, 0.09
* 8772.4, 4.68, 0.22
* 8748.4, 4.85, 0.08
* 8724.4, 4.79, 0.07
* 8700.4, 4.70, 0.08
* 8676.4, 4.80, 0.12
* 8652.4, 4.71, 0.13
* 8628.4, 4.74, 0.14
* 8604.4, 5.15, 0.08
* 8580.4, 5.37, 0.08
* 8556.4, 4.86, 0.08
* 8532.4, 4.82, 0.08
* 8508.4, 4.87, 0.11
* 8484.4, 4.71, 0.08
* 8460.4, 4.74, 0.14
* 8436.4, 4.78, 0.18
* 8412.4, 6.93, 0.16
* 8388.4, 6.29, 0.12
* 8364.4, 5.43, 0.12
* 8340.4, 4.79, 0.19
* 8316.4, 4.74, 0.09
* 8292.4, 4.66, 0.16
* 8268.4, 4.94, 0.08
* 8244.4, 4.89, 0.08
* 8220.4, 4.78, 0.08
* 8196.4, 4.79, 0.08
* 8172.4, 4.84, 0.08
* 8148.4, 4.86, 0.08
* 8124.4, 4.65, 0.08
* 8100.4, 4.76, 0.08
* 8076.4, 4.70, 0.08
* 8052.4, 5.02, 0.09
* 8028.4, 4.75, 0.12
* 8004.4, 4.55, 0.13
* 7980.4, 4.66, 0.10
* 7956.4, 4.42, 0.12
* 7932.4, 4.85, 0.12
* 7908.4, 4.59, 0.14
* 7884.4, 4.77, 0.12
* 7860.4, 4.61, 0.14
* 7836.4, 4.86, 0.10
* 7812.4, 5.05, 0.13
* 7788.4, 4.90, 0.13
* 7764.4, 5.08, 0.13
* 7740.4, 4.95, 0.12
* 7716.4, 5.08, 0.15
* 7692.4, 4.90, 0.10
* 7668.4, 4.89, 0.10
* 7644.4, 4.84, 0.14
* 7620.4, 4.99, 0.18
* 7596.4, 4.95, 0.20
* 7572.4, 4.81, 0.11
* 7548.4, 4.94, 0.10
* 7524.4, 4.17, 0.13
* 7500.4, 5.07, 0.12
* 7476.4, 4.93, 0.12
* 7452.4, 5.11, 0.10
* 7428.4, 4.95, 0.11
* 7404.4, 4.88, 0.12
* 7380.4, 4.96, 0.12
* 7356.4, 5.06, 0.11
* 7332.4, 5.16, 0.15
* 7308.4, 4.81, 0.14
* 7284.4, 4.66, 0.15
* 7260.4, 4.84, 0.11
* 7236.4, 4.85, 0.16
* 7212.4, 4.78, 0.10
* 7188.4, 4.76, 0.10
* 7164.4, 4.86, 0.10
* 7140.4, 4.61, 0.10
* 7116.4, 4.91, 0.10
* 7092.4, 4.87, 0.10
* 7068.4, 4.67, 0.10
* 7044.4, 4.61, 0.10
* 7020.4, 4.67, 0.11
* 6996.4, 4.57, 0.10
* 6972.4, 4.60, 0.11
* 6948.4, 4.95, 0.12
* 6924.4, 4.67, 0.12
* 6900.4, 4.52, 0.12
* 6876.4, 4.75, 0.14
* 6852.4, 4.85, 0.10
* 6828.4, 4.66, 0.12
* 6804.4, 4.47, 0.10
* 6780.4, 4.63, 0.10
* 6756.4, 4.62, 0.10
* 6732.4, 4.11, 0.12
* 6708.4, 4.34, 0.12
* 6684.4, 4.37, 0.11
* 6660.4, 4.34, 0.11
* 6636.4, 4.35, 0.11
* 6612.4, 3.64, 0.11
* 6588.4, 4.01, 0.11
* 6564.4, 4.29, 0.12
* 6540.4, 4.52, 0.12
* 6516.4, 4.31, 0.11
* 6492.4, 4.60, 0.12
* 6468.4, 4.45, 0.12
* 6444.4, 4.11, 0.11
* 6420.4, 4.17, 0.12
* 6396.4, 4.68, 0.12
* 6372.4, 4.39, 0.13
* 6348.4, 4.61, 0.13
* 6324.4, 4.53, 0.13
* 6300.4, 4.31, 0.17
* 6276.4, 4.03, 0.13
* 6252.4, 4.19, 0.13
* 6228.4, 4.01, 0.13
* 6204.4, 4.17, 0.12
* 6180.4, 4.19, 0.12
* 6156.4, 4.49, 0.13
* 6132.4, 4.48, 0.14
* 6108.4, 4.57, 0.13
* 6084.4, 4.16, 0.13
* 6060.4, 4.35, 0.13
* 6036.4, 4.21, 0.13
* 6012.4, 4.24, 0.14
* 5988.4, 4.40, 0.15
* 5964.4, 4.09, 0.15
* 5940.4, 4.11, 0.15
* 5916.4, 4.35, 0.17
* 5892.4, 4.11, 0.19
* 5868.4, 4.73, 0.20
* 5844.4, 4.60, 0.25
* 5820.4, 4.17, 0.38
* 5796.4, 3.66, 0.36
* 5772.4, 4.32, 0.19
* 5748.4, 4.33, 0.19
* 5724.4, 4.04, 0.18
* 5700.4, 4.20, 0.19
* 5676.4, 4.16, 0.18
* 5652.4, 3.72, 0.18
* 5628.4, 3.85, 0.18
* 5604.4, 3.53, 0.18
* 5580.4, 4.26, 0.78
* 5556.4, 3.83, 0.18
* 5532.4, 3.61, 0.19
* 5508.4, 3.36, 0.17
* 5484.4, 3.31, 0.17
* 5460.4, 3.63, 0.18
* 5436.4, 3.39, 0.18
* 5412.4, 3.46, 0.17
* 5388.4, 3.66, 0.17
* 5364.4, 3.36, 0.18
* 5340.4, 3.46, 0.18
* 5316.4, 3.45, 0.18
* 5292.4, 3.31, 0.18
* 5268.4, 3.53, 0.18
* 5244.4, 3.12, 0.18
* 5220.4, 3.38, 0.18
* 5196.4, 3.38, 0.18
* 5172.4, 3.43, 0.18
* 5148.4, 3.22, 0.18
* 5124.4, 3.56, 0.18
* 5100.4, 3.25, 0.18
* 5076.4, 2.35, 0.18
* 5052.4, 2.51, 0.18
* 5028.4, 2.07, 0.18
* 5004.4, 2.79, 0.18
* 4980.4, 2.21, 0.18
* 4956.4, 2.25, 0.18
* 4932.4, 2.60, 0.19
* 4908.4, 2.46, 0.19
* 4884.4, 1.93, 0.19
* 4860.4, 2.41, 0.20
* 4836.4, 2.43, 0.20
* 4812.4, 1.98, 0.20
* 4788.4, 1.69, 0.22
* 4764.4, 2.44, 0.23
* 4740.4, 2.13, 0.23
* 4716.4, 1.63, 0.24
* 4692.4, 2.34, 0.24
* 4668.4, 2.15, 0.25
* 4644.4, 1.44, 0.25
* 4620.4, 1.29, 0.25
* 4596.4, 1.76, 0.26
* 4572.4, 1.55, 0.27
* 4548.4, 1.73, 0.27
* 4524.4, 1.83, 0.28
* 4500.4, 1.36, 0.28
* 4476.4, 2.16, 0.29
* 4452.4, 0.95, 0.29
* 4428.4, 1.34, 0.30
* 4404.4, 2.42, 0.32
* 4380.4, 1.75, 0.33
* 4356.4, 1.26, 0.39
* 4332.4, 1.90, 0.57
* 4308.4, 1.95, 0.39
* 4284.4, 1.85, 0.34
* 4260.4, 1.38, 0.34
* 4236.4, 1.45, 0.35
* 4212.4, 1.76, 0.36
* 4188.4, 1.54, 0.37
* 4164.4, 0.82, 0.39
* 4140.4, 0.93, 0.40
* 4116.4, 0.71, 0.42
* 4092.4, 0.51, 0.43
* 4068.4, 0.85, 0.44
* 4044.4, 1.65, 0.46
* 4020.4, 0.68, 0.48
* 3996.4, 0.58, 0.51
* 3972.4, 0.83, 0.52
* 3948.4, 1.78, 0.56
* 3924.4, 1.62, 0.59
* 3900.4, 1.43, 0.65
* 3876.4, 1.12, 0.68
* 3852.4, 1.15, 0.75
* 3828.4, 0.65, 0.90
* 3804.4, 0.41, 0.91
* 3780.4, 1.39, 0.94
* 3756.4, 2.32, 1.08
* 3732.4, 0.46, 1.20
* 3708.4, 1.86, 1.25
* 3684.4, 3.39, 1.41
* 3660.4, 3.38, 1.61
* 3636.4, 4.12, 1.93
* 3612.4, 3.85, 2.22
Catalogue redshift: 0.28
